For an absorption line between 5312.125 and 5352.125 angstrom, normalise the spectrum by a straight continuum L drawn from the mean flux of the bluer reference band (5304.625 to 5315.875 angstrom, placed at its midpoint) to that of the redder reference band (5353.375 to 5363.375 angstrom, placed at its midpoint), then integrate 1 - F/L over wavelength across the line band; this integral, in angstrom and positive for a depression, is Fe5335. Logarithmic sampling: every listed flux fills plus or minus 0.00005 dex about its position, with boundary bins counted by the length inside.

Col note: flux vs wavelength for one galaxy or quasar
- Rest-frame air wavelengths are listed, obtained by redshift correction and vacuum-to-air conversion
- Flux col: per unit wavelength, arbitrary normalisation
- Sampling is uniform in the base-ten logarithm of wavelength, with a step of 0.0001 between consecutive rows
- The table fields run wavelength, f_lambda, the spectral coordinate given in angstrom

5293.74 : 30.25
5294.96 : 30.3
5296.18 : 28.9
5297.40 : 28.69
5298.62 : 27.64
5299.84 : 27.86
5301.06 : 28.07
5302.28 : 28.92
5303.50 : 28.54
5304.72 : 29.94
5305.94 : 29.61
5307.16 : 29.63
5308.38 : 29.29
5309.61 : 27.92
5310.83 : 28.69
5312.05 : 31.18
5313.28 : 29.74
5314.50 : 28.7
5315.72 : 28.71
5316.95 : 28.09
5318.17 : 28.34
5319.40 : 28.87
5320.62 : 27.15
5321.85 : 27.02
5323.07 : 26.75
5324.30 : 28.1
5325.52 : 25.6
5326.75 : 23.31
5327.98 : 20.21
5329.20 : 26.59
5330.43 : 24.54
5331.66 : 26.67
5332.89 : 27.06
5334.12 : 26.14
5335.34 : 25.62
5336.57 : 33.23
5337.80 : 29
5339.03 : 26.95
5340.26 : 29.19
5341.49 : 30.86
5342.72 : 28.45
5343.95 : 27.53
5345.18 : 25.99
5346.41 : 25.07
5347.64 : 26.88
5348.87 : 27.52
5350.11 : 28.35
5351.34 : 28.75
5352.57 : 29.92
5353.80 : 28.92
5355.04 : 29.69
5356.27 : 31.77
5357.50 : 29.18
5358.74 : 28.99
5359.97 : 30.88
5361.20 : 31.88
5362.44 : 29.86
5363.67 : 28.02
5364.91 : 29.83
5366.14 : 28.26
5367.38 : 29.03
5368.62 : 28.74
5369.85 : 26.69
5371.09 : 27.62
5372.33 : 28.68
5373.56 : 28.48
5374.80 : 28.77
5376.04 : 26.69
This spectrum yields 3.1 angstrom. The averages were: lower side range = 29.4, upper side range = 30.1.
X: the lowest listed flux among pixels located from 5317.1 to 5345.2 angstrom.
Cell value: 20.21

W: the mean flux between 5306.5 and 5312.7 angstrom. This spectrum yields 29.3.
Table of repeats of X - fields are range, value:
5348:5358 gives 27.52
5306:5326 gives 25.6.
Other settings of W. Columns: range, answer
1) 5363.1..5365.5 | 28.9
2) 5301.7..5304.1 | 28.7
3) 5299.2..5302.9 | 28.3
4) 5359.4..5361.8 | 31.4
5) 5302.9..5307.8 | 29.5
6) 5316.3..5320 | 28.4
